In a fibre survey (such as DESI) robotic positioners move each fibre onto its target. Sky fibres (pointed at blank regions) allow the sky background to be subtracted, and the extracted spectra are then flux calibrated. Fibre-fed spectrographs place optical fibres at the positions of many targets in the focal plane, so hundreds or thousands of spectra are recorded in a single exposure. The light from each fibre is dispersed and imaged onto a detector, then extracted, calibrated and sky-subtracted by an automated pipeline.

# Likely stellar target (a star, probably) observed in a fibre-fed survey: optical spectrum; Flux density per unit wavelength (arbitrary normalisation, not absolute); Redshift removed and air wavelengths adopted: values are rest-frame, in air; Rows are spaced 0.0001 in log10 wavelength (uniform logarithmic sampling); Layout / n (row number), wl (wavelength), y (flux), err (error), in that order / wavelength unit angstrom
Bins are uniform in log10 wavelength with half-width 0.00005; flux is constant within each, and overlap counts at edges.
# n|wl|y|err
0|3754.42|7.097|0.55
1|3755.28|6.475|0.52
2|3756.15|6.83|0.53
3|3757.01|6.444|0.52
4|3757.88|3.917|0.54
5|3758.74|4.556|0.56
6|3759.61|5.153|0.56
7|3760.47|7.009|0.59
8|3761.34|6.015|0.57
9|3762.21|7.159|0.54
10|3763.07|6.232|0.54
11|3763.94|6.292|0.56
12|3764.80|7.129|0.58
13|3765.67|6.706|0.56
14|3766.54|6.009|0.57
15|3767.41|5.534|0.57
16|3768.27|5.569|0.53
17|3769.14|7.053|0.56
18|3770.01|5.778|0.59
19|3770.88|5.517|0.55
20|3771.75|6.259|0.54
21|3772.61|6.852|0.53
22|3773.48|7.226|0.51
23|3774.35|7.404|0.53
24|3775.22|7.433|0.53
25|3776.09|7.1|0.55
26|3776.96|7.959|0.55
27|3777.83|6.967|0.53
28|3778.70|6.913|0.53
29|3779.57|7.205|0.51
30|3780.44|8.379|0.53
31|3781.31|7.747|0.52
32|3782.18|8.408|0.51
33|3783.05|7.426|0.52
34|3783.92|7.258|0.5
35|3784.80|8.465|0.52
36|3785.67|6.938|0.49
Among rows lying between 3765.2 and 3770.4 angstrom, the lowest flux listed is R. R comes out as 5.534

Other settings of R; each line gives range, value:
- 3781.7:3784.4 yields 7.258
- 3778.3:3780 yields 6.913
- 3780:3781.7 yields 7.747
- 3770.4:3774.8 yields 5.517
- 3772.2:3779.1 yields 6.852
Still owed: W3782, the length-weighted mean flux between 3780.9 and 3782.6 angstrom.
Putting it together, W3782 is 8.08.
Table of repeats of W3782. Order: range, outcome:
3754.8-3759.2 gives 5.66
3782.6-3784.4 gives 7.35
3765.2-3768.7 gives 5.96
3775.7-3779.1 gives 7.24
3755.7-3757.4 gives 6.64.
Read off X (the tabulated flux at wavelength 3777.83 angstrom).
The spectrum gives 6.967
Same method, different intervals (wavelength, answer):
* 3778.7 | 6.913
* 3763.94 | 6.292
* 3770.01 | 5.778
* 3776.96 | 7.959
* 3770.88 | 5.517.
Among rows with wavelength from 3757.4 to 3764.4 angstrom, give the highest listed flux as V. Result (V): 7.159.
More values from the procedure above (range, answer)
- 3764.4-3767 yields 7.129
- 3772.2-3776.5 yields 7.433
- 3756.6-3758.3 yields 6.444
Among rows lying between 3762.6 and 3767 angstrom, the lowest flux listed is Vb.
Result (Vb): 6.009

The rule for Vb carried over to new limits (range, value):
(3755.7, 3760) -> 3.917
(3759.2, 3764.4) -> 5.153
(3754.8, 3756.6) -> 6.475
